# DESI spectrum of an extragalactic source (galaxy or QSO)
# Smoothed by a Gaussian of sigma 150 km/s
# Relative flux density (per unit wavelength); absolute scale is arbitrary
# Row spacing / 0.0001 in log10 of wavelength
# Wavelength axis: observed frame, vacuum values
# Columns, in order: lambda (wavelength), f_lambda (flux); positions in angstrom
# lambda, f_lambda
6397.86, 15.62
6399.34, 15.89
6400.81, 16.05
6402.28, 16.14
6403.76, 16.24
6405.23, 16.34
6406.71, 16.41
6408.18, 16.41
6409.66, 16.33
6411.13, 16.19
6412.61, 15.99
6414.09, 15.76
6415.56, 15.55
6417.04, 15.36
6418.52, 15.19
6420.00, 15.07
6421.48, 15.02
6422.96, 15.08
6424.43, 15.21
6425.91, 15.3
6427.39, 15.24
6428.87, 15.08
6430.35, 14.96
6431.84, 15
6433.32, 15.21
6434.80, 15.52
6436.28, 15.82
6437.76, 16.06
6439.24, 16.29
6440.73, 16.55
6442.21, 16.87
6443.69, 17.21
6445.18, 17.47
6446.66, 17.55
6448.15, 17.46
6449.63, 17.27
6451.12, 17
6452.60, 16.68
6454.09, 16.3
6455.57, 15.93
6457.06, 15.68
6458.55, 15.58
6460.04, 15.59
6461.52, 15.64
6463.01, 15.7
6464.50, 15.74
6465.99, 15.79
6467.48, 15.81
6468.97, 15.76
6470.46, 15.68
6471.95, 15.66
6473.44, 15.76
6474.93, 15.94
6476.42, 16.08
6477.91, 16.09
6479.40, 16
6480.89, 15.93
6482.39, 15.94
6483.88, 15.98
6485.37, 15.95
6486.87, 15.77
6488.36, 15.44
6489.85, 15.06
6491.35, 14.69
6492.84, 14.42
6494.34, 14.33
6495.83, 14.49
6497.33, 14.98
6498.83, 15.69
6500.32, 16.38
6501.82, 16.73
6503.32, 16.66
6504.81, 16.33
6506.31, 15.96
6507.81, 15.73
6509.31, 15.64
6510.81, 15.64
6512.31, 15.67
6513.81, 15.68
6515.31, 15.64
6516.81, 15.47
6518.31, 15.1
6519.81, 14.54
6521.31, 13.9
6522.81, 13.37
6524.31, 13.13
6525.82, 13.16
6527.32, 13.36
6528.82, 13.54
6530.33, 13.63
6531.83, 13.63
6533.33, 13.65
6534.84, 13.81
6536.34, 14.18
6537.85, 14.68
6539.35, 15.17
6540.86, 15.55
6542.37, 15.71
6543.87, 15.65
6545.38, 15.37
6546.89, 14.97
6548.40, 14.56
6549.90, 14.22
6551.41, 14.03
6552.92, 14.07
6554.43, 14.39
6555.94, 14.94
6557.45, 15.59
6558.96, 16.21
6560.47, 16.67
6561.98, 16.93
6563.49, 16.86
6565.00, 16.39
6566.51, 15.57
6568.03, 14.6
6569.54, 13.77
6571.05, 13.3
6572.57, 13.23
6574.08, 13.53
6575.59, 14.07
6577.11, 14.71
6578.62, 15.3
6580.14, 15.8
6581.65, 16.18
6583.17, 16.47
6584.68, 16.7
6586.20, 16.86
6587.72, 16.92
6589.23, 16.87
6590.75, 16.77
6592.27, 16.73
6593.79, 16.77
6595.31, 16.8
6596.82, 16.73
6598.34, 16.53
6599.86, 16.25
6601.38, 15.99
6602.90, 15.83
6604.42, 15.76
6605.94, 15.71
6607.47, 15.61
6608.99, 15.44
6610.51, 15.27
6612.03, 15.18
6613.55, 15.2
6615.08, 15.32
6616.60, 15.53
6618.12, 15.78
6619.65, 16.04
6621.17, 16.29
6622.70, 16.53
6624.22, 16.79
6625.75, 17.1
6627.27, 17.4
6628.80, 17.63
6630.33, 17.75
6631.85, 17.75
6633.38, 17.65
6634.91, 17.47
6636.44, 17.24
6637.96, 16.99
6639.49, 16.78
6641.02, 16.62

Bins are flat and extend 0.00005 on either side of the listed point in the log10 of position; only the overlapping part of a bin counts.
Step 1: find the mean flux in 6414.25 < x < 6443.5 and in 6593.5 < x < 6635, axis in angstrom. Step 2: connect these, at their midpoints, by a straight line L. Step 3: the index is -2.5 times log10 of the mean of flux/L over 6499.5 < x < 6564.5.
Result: 0.07 mag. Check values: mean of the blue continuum 15.5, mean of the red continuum 16.3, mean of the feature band 15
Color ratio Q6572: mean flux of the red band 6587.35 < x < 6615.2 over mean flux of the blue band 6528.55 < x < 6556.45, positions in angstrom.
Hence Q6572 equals 1.1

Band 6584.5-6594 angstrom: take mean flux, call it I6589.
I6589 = 16.8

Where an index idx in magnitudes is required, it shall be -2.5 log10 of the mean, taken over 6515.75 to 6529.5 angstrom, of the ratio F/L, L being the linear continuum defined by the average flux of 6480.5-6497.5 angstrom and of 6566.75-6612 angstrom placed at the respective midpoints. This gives 0.102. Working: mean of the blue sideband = 15.2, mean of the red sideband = 15.7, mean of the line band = 14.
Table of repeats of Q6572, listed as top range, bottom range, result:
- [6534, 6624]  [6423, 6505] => 0.98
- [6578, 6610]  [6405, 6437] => 1.05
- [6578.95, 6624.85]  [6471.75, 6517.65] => 1.03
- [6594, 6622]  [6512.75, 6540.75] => 1.11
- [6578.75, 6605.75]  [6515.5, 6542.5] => 1.16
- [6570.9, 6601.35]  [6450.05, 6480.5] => 1.00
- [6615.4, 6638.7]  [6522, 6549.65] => 1.18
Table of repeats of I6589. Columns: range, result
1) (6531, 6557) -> 14.6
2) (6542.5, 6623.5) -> 15.6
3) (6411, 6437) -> 15.3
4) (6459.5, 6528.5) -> 15.4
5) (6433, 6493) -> 16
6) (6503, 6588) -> 15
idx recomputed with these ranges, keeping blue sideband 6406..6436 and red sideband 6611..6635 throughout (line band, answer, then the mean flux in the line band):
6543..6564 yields 0.06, 15.3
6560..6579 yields 0.09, 15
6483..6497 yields 0.05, 15.1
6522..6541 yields 0.16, 13.9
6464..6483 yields -0.01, 15.9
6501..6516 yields 0.00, 16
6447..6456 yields -0.08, 16.8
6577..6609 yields 0.01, 16.3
